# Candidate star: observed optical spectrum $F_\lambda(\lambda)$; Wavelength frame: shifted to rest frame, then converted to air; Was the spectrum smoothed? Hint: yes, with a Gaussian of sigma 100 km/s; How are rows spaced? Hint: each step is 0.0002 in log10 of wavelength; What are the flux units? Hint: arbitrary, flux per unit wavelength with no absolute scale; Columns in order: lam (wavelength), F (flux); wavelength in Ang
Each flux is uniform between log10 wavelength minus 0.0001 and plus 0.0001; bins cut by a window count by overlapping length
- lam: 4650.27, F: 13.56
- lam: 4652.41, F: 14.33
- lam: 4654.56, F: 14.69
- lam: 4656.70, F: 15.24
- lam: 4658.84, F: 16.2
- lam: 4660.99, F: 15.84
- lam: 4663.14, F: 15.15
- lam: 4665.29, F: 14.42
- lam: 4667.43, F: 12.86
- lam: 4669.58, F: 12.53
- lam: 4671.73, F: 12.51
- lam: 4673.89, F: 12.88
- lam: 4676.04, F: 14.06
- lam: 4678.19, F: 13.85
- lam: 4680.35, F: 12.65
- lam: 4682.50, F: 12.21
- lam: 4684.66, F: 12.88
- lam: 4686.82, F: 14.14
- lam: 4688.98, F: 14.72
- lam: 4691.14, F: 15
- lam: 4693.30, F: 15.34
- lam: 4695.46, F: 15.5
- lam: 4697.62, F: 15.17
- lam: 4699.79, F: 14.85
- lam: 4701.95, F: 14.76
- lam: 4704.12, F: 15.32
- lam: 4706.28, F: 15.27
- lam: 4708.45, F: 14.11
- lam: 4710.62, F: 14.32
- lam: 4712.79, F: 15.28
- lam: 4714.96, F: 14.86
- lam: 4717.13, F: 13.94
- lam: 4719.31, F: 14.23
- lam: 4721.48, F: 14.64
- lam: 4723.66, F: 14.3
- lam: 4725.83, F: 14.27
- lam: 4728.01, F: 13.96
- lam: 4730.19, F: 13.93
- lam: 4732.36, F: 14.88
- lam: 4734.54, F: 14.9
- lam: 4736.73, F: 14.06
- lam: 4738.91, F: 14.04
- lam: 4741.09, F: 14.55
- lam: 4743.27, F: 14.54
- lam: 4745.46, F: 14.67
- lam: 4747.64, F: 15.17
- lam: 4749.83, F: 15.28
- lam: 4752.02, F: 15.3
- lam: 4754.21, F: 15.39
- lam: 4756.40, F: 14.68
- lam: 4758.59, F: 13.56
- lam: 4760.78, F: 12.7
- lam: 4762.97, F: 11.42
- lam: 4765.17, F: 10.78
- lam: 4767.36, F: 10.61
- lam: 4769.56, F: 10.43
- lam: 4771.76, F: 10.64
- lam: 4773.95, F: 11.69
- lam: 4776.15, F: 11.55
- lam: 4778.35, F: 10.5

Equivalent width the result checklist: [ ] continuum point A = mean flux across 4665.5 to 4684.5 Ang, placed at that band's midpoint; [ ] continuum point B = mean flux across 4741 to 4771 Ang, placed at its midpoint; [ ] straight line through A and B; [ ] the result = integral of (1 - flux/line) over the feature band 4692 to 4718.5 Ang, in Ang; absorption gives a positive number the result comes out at -3.5 Ang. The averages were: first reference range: 13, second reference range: 13.4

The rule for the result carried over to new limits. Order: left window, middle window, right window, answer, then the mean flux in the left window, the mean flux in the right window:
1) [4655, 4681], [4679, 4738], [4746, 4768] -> -2.5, 14.1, 13.6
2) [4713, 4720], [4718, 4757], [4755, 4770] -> -3.6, 14.5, 12.2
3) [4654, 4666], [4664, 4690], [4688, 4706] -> 3.2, 15.3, 15.1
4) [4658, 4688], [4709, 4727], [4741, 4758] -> -0.1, 13.7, 14.9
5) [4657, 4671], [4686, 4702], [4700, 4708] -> -0.1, 14.5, 15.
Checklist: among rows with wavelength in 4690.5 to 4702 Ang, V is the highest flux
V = 15.5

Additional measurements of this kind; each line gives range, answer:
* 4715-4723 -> 14.64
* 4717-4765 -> 15.39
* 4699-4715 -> 15.32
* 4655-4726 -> 16.2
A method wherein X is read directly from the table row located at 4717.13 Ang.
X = 13.94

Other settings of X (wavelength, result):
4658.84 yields 16.2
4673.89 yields 12.88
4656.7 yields 15.24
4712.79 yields 15.28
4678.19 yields 13.85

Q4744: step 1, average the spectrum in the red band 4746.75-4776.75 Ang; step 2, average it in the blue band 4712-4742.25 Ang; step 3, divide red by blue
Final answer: 0.9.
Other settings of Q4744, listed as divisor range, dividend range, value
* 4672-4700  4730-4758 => 1.05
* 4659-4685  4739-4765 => 1.04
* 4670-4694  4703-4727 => 1.07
